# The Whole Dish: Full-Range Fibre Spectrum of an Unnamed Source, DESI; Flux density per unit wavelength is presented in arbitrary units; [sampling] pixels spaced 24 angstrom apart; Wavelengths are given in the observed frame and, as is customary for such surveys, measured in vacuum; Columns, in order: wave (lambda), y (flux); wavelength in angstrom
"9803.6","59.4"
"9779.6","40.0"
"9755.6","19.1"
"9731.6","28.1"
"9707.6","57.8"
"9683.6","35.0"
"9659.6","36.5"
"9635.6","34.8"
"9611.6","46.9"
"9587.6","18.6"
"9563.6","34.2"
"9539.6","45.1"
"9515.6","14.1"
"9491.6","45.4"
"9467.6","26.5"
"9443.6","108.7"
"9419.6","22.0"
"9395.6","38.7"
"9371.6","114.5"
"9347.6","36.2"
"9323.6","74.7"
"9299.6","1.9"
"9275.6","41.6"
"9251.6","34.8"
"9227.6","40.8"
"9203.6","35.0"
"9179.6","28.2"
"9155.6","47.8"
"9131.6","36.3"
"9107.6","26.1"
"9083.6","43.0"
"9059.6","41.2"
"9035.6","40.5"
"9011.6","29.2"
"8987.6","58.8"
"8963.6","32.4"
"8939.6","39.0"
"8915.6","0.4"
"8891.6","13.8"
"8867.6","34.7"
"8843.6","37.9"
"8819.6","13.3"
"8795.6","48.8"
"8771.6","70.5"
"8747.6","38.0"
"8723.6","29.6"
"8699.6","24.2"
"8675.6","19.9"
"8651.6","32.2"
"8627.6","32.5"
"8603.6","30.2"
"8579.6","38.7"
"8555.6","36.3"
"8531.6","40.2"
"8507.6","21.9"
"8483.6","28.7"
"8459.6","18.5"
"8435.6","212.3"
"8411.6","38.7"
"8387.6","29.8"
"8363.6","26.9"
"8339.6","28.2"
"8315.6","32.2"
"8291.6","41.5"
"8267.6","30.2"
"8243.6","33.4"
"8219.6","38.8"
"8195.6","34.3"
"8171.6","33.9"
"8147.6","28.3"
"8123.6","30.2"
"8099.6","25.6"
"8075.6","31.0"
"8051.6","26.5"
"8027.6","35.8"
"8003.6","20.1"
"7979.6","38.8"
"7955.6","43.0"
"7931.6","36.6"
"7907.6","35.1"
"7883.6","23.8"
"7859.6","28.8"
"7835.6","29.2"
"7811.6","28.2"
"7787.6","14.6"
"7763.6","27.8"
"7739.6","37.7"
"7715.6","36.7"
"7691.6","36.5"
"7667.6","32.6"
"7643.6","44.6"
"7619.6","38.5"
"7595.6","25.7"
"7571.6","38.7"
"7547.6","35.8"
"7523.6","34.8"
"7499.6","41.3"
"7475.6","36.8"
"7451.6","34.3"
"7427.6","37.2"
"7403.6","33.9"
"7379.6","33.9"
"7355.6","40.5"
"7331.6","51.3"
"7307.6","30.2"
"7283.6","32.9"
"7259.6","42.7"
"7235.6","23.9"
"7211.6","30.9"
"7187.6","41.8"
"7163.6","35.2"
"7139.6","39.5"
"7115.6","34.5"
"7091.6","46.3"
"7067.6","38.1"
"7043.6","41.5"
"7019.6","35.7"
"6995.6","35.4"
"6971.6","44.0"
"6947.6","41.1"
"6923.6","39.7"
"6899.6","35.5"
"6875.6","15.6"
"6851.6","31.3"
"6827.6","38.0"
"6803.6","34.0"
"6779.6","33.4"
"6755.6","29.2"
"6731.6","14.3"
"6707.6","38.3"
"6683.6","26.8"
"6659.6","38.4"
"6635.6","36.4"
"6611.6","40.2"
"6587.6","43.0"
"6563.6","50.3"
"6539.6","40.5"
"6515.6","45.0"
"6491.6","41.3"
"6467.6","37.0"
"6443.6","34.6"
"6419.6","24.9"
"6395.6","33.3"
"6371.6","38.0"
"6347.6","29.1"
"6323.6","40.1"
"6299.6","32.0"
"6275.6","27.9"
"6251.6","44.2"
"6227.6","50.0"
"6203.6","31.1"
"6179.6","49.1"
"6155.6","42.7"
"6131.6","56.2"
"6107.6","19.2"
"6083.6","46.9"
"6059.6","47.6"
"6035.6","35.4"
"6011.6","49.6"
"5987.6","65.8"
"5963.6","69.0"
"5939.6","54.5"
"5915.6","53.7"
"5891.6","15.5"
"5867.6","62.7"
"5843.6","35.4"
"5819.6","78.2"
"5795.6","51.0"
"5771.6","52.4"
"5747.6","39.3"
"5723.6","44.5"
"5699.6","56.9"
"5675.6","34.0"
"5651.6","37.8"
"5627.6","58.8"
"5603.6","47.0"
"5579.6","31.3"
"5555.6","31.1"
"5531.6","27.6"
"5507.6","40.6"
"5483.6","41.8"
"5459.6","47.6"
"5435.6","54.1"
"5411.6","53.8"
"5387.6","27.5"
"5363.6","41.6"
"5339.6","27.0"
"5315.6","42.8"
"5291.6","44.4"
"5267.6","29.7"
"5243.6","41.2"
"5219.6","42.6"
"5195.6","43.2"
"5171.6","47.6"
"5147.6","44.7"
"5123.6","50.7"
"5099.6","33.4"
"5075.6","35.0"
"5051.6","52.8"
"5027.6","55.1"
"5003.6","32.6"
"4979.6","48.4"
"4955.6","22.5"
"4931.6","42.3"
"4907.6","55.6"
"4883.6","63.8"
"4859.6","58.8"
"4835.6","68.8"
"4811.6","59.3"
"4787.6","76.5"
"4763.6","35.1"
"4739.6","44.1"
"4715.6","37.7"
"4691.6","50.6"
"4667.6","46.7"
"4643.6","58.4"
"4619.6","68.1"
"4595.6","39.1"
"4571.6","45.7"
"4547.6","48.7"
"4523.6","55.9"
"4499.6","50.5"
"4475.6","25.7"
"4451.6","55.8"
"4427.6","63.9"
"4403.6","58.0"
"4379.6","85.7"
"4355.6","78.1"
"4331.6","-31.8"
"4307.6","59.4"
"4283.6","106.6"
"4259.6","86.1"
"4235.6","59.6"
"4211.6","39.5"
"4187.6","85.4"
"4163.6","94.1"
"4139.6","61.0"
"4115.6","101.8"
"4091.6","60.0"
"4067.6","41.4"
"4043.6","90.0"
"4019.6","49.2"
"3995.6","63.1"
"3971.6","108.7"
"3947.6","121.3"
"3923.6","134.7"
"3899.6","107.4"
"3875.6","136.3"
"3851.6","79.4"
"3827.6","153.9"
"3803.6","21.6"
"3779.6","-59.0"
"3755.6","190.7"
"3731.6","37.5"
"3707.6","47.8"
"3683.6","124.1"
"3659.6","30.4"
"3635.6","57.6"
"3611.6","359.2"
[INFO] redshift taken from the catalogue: 1.264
